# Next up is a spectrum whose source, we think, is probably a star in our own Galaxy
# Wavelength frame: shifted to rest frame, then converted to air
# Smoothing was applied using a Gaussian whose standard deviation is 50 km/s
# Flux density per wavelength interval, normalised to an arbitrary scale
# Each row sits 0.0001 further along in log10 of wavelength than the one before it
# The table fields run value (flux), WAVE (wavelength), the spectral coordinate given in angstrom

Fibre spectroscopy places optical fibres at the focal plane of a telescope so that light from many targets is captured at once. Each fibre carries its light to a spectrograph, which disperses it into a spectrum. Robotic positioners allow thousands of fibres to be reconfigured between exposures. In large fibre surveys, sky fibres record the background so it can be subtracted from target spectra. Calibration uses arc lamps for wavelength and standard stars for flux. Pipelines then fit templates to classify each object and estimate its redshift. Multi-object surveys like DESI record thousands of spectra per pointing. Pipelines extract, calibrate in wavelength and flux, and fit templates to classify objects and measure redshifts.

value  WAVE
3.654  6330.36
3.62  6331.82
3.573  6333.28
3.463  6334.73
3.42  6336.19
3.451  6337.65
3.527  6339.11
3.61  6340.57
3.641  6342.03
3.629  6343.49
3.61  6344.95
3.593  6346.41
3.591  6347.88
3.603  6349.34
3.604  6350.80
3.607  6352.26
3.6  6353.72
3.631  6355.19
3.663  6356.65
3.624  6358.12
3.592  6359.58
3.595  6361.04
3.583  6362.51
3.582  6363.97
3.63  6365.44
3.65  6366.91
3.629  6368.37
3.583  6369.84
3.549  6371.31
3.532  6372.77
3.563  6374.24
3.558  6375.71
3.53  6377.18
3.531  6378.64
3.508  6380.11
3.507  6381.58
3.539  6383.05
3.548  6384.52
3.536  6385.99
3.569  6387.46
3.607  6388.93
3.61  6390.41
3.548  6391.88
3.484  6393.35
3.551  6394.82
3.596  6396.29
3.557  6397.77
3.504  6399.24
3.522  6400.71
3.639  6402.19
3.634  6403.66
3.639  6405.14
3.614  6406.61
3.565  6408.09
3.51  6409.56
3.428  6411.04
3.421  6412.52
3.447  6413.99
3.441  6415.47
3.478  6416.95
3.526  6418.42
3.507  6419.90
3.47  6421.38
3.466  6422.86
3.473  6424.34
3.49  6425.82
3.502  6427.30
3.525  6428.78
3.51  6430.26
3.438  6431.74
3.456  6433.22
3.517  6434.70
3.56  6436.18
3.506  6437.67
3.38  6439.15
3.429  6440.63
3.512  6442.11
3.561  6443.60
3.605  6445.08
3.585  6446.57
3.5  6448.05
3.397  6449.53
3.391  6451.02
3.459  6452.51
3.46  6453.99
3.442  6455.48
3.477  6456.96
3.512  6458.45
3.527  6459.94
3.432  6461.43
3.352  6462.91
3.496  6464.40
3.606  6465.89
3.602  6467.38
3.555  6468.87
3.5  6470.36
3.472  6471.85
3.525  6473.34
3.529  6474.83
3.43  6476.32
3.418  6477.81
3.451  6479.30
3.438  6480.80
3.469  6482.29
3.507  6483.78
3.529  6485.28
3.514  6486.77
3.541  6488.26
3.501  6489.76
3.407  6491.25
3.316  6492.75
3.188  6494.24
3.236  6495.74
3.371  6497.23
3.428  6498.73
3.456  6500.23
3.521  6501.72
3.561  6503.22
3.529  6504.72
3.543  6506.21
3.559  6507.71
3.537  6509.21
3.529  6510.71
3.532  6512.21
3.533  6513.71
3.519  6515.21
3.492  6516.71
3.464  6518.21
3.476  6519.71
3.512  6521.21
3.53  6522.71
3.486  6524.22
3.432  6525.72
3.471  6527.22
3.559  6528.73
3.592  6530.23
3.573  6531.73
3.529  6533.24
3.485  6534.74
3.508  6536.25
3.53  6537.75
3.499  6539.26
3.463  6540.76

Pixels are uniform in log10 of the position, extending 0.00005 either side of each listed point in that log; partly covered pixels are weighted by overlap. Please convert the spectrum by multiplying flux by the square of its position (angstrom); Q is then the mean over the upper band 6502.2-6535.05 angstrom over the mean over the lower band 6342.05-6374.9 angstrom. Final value 1.0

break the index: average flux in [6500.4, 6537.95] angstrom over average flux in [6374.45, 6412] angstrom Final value 1.0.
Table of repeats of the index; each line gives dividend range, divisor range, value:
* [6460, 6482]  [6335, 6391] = 0.98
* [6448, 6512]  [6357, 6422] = 0.98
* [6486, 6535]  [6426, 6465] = 1.00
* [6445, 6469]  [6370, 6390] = 0.98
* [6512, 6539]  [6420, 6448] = 1.00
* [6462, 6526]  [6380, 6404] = 0.98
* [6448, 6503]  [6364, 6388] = 0.97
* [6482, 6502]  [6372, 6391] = 0.97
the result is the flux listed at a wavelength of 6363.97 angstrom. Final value 3.582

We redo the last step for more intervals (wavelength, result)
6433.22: 3.456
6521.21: 3.512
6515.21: 3.519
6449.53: 3.397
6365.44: 3.63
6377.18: 3.53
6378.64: 3.531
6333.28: 3.573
